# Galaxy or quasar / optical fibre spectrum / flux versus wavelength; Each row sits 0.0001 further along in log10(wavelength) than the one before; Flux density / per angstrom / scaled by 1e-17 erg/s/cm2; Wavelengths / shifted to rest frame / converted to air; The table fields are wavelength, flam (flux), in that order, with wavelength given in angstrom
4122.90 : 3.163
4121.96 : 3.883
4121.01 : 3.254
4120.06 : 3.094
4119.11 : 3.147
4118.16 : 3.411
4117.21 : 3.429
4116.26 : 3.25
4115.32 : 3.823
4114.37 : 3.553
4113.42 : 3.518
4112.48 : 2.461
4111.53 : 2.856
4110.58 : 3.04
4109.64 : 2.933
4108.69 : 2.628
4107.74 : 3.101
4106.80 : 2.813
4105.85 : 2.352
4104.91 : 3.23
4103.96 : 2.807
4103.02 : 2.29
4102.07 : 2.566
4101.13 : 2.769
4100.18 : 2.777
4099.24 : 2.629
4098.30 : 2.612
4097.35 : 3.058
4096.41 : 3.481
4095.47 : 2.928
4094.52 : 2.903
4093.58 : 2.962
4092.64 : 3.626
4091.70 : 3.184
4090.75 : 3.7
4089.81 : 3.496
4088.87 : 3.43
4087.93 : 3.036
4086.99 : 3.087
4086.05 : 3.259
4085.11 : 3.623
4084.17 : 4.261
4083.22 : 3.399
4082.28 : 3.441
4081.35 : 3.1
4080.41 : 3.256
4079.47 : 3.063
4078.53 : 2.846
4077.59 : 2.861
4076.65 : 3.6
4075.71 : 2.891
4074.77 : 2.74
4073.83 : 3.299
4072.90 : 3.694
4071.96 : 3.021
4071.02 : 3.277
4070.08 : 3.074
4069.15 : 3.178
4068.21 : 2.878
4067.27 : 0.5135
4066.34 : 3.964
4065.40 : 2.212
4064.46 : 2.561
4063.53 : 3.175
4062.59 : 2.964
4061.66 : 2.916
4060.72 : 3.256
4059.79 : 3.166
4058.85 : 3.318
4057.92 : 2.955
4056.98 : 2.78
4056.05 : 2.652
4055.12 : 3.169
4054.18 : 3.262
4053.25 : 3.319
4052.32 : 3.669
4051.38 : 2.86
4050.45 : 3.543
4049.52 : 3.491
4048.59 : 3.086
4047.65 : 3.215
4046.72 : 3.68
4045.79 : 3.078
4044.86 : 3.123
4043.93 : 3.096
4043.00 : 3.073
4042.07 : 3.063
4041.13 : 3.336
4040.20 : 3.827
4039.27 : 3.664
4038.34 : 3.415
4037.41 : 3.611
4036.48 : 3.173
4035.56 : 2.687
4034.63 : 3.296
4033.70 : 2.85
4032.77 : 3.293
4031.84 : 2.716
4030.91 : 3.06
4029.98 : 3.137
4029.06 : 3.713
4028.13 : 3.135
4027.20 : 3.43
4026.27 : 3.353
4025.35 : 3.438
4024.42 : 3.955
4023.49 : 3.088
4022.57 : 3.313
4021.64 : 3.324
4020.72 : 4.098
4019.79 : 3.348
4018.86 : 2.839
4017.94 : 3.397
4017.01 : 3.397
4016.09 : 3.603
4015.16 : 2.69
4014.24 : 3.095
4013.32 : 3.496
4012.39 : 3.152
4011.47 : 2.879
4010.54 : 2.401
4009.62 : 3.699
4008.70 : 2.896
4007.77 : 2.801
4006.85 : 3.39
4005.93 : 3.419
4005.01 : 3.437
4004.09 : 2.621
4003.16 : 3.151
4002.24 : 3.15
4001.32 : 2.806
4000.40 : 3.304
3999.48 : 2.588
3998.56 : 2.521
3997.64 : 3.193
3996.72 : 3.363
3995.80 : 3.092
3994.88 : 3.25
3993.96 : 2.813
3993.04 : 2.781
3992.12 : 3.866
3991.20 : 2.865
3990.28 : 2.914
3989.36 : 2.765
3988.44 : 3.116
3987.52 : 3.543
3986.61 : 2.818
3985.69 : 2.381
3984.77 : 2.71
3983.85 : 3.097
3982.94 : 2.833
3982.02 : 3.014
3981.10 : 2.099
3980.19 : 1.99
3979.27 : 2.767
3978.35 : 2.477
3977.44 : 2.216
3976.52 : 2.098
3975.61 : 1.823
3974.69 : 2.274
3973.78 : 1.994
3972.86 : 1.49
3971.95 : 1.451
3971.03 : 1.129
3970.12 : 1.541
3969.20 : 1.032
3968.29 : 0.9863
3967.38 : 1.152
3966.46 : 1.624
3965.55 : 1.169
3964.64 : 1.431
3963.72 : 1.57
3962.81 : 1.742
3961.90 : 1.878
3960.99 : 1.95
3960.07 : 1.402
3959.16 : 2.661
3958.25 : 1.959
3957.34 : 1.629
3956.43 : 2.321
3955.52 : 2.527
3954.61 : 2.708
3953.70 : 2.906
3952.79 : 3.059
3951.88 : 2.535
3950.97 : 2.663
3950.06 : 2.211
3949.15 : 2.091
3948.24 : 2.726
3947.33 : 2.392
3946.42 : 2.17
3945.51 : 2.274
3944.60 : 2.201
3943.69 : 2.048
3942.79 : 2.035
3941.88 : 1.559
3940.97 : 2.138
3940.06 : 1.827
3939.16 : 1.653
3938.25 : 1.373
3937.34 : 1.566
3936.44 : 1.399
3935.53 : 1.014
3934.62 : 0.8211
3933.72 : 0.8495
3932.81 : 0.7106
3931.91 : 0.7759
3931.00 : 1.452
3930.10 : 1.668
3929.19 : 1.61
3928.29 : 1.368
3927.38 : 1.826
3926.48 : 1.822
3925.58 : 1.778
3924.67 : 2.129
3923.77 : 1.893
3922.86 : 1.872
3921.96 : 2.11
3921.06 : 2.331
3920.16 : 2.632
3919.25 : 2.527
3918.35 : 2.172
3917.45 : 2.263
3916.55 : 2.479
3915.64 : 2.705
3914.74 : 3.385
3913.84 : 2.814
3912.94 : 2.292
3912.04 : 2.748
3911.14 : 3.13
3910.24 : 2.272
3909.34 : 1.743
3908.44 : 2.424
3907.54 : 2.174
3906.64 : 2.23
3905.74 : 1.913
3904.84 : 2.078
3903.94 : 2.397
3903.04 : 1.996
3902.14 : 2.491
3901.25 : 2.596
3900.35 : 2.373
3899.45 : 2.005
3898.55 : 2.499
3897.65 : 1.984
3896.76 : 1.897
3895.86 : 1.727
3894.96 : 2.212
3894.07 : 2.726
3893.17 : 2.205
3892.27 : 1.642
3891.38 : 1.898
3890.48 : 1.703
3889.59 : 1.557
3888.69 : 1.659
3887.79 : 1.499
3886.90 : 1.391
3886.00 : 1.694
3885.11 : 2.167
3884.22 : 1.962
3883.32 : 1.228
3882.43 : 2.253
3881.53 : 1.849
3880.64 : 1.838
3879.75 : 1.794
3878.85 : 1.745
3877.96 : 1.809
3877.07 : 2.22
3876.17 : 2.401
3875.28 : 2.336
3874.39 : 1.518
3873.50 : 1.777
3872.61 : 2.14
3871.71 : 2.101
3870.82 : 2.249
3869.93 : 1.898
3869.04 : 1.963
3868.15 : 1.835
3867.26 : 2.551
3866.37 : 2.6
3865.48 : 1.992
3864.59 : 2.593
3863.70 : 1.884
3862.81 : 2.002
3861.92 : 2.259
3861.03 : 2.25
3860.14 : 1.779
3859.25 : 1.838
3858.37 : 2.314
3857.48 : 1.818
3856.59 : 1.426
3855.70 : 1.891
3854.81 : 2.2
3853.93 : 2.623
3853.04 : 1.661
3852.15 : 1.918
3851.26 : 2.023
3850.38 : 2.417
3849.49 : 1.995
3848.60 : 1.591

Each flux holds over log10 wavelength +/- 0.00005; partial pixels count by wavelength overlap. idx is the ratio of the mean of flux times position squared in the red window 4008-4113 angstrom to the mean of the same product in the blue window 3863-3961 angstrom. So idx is 1.65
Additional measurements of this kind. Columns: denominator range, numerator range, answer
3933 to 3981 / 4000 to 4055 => 1.78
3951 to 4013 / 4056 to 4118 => 1.29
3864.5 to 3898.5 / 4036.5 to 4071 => 1.73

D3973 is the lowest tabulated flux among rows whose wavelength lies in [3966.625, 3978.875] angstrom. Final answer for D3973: 0.9863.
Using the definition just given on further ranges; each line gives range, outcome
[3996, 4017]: 2.401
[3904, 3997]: 0.7106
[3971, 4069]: 0.5135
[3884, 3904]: 1.391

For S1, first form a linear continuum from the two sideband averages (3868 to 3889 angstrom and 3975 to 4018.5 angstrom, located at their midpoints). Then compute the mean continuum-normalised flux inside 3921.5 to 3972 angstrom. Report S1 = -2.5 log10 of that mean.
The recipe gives 0.35 mag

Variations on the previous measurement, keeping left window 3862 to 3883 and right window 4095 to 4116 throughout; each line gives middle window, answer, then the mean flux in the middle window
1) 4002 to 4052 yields -0.23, 3.24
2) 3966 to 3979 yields 0.40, 1.68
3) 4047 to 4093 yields -0.13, 3.15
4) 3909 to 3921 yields -0.15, 2.55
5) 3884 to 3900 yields 0.12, 1.92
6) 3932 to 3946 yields 0.44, 1.55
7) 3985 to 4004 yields -0.19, 3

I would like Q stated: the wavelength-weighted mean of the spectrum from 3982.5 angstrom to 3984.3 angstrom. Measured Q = 2.98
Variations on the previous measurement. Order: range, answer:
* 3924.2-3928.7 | 1.79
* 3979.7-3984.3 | 2.61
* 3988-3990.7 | 2.93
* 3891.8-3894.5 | 2.18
